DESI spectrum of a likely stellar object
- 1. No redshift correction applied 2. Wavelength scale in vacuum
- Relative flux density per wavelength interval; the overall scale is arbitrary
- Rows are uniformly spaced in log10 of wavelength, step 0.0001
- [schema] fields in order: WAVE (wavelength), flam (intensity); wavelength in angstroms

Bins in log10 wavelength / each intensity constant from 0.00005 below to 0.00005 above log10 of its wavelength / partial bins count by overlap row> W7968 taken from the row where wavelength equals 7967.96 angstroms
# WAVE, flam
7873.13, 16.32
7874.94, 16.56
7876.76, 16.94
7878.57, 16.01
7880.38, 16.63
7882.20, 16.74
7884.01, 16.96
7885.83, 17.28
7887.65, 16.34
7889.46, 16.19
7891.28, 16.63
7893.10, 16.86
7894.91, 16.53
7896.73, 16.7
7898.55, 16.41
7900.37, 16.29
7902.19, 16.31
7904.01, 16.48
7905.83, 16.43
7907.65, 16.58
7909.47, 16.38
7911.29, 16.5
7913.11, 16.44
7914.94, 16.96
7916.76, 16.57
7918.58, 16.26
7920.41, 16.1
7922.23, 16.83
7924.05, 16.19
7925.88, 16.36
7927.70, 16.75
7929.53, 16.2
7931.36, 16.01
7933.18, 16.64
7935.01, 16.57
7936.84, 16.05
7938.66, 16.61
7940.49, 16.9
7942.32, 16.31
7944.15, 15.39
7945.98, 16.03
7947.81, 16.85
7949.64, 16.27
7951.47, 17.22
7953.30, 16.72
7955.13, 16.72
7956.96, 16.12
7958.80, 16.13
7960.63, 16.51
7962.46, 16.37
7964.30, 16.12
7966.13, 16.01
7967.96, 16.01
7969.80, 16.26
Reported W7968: 16.01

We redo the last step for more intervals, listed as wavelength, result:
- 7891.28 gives 16.63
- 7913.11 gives 16.44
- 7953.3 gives 16.72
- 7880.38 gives 16.63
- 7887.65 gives 16.34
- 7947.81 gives 16.85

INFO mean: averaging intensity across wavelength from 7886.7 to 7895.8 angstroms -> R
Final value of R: 16.5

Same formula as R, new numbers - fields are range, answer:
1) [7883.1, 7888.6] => 16.9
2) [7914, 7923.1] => 16.5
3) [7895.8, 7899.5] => 16.5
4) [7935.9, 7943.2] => 16.5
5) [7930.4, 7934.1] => 16.3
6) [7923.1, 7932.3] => 16.3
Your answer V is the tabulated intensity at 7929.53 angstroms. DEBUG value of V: 16.2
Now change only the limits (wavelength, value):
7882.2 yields 16.74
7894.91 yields 16.53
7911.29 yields 16.5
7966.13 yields 16.01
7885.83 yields 17.28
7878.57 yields 16.01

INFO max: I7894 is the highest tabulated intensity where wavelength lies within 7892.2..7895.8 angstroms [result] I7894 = 16.86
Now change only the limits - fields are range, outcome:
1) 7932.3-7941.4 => 16.9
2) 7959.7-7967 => 16.51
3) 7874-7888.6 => 17.28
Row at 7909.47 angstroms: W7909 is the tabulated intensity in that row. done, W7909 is 16.38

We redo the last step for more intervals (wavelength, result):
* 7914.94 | 16.96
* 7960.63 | 16.51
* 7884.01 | 16.96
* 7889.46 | 16.19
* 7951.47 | 17.22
